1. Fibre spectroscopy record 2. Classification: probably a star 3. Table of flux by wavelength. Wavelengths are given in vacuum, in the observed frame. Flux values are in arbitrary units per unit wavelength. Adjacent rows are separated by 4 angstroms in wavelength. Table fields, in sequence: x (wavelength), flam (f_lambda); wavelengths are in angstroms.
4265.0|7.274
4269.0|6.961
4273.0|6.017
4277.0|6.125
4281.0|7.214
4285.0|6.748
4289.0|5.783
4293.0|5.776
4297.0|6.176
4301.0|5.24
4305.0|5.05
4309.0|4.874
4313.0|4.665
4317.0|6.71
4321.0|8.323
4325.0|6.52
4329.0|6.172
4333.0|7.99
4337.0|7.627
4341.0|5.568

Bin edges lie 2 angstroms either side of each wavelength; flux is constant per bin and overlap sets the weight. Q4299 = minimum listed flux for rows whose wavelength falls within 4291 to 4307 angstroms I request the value 5.05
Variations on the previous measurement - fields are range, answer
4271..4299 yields 5.776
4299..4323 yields 4.665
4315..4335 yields 6.172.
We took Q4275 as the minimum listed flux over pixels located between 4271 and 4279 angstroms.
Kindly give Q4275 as 6.017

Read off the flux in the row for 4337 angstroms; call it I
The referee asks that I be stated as 7.627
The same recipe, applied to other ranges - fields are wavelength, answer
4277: 6.125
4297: 6.176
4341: 5.568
